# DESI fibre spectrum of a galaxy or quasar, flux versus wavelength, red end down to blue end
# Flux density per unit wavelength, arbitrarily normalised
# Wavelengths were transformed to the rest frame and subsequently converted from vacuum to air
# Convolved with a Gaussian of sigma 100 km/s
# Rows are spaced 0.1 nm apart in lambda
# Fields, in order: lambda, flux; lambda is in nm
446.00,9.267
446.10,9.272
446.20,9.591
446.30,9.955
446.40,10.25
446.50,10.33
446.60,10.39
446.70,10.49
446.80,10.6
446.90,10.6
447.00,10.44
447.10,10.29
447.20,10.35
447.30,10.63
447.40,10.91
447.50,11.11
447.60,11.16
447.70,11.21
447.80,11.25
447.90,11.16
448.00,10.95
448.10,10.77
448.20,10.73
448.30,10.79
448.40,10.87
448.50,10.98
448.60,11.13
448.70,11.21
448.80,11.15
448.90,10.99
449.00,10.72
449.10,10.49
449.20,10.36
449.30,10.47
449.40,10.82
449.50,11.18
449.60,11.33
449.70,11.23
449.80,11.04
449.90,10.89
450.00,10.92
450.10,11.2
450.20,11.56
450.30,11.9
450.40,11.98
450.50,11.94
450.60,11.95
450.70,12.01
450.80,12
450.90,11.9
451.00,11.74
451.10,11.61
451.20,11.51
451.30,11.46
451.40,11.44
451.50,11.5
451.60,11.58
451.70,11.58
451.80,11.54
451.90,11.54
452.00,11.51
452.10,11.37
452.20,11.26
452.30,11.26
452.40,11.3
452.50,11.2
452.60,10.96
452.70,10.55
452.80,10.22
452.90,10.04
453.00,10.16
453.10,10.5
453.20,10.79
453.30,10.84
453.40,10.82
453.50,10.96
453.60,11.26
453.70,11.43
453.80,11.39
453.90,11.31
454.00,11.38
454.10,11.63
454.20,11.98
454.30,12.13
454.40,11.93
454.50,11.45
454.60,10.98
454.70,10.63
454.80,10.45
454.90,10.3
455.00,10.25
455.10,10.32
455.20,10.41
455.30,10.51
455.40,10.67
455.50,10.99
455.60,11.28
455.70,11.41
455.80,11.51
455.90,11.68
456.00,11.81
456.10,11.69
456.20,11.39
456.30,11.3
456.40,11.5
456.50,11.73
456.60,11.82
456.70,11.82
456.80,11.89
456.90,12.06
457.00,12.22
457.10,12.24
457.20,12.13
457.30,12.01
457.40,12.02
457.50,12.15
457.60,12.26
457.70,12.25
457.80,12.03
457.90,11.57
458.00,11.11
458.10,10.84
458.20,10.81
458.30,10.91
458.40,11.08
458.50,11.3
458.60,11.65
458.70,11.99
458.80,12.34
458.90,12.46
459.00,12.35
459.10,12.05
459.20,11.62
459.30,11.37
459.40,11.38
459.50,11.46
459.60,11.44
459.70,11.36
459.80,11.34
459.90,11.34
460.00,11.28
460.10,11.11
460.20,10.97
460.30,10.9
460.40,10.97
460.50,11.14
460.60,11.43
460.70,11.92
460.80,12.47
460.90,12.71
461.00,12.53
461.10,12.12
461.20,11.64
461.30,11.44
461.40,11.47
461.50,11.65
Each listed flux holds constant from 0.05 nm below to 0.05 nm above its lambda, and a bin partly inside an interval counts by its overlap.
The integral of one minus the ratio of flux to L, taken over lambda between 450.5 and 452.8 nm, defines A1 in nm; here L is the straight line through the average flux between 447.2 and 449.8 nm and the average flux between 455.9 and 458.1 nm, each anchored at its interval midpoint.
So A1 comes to -0.04 nm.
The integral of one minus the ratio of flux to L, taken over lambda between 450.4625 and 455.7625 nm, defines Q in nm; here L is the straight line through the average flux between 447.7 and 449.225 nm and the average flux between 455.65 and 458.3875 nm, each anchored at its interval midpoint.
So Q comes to 0.07 nm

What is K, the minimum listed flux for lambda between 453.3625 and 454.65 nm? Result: 10.82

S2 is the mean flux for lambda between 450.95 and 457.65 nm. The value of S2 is 11.3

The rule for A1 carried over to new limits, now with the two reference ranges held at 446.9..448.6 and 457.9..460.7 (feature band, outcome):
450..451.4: -0.091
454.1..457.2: -0.034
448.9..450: 0.007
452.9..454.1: 0.017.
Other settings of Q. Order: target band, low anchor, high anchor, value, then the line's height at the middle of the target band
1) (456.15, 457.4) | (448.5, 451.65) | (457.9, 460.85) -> -0.05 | 11.4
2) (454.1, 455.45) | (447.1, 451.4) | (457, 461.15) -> 0.06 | 11.5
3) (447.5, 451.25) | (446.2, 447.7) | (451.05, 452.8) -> -0.10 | 10.9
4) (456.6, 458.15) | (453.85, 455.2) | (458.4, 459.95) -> -0.06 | 11.5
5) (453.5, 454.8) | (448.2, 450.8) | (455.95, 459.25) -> 0.01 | 11.5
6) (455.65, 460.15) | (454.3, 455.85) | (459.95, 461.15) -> -0.16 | 11.3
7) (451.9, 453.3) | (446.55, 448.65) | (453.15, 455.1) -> 0.02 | 11.1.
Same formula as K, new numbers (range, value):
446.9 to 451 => 10.29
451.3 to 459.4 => 10.04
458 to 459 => 10.81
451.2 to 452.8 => 10.22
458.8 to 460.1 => 11.11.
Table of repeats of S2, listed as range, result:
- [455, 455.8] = 10.8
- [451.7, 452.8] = 11.2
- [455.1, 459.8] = 11.6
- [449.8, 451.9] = 11.6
